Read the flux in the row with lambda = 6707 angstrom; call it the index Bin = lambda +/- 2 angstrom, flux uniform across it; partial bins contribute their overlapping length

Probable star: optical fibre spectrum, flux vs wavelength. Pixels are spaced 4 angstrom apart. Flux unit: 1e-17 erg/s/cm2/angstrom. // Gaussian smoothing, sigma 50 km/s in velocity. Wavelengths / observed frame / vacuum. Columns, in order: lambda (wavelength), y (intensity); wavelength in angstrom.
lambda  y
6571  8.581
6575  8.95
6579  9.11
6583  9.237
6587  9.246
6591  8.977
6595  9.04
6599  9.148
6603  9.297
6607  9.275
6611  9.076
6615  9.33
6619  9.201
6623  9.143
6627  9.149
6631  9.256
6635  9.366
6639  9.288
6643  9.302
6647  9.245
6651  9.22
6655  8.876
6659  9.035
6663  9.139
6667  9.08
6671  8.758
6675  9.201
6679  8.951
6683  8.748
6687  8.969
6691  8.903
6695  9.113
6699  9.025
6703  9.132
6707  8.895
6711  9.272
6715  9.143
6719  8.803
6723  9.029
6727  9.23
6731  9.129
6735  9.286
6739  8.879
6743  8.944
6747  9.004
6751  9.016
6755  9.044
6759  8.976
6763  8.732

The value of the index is 8.895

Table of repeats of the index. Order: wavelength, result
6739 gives 8.879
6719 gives 8.803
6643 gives 9.302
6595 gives 9.04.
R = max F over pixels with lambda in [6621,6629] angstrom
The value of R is 9.149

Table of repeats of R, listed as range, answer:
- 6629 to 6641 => 9.366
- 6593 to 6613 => 9.297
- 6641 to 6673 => 9.302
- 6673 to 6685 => 9.201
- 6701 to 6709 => 9.132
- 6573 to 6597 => 9.246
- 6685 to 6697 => 9.113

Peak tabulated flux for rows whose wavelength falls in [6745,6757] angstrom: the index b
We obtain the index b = 9.044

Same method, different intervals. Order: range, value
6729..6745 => 9.286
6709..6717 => 9.272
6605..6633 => 9.33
